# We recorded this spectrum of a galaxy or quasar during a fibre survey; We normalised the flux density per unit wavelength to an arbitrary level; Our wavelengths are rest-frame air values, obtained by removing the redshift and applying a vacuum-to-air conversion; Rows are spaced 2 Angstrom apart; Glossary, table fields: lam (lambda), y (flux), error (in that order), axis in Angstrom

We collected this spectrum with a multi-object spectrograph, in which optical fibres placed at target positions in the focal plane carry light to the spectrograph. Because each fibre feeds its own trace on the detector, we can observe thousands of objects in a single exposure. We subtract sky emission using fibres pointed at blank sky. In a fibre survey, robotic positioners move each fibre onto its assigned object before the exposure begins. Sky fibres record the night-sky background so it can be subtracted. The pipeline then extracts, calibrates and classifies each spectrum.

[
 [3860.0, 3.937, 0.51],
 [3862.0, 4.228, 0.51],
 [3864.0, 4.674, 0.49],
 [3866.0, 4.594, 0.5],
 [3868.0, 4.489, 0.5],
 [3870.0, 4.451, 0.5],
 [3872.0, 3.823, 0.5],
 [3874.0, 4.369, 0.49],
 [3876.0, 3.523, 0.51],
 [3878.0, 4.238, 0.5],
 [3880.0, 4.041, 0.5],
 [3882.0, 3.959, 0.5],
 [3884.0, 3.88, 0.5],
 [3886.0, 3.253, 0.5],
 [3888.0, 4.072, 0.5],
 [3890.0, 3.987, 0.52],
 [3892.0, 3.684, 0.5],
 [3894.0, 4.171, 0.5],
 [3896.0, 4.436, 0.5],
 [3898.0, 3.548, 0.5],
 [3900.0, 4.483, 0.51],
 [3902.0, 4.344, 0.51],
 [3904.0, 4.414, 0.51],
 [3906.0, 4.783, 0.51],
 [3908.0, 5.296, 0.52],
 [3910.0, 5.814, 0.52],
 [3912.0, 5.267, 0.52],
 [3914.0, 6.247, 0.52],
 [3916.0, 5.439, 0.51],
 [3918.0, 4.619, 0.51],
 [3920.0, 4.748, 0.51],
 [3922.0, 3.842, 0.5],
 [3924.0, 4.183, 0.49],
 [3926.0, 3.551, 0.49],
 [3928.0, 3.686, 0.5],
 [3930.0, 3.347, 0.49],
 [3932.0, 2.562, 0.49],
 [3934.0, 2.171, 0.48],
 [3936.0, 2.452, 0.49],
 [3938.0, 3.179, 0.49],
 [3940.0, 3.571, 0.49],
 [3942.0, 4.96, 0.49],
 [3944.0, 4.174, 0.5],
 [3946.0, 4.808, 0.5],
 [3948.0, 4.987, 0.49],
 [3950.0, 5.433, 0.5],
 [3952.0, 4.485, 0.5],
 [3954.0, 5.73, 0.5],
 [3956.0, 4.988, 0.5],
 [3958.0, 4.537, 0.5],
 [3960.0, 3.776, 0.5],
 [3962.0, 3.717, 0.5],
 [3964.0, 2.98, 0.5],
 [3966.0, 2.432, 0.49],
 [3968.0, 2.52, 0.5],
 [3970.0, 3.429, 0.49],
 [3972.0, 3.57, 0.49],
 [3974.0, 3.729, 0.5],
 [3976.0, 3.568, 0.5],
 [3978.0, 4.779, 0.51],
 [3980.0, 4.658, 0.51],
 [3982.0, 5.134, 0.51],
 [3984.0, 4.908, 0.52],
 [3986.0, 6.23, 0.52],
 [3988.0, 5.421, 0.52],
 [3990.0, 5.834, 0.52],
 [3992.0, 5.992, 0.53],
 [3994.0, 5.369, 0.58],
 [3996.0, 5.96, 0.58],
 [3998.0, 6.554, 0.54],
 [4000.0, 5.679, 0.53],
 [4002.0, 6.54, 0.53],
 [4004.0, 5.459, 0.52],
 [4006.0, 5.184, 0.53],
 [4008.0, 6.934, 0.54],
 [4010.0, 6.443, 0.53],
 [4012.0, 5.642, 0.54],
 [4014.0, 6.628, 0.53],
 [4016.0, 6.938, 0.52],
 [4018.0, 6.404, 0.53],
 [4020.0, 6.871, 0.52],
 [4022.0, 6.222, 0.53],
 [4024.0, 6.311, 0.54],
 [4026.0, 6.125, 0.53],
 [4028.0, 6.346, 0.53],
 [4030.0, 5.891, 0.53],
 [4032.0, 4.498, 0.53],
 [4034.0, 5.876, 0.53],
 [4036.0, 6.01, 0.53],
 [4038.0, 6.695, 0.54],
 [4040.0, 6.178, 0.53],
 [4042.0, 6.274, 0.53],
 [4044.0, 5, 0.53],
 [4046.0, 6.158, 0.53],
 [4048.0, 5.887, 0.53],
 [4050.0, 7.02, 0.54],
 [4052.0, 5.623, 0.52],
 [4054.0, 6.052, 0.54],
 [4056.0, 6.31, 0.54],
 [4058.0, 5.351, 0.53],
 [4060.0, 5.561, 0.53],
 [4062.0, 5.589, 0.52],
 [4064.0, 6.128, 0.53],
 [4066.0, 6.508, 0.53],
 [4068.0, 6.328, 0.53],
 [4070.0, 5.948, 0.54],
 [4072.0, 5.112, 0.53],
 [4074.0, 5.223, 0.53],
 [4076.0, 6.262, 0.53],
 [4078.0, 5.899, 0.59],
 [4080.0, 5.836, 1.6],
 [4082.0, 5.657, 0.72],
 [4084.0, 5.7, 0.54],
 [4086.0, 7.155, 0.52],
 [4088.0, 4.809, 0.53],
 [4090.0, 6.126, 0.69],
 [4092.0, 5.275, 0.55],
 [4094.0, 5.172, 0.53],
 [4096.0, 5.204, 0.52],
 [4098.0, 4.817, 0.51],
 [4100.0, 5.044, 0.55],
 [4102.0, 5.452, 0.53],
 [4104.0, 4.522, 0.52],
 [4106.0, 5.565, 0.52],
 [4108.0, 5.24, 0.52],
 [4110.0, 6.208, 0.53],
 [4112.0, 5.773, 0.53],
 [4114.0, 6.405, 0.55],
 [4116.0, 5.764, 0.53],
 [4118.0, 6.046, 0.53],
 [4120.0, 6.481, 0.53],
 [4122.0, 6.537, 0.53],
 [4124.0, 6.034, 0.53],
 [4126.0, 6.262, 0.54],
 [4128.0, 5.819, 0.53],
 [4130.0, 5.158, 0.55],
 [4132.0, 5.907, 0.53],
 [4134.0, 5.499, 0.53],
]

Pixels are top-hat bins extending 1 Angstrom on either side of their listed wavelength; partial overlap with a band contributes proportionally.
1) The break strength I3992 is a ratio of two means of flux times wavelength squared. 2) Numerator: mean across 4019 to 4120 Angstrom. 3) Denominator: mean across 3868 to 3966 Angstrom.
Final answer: 1.5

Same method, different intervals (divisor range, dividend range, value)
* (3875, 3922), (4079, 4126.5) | 1.42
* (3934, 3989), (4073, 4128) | 1.46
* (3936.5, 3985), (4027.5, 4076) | 1.49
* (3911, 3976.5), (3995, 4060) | 1.58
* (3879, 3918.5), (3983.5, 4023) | 1.43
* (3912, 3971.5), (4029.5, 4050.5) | 1.54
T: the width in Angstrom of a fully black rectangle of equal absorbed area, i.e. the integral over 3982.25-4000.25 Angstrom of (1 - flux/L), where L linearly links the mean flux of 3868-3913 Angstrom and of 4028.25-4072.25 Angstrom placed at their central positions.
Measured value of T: -1.5 Angstrom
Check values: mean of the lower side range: 4.27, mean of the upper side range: 5.93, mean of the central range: 5.75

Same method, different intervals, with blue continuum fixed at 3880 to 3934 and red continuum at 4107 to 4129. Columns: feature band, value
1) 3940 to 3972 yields 3.41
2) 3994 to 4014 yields -3.79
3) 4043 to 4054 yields -0.98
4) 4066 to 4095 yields -0.24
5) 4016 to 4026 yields -2.39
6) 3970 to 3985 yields 1.80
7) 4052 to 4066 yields -0.80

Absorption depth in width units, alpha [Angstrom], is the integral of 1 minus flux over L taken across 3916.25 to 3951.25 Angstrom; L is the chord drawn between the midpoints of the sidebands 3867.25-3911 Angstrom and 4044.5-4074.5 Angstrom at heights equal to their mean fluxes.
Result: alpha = 5.5 Angstrom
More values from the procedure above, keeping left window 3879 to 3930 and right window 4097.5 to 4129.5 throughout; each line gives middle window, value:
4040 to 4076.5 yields -3.6 Angstrom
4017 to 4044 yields -4.6 Angstrom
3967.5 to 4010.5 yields -2.2 Angstrom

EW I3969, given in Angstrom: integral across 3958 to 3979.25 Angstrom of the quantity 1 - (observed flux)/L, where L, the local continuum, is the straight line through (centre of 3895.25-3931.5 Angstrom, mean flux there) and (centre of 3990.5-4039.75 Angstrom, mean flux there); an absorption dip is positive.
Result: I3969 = 7.4 Angstrom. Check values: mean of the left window 4.53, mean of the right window 6.11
